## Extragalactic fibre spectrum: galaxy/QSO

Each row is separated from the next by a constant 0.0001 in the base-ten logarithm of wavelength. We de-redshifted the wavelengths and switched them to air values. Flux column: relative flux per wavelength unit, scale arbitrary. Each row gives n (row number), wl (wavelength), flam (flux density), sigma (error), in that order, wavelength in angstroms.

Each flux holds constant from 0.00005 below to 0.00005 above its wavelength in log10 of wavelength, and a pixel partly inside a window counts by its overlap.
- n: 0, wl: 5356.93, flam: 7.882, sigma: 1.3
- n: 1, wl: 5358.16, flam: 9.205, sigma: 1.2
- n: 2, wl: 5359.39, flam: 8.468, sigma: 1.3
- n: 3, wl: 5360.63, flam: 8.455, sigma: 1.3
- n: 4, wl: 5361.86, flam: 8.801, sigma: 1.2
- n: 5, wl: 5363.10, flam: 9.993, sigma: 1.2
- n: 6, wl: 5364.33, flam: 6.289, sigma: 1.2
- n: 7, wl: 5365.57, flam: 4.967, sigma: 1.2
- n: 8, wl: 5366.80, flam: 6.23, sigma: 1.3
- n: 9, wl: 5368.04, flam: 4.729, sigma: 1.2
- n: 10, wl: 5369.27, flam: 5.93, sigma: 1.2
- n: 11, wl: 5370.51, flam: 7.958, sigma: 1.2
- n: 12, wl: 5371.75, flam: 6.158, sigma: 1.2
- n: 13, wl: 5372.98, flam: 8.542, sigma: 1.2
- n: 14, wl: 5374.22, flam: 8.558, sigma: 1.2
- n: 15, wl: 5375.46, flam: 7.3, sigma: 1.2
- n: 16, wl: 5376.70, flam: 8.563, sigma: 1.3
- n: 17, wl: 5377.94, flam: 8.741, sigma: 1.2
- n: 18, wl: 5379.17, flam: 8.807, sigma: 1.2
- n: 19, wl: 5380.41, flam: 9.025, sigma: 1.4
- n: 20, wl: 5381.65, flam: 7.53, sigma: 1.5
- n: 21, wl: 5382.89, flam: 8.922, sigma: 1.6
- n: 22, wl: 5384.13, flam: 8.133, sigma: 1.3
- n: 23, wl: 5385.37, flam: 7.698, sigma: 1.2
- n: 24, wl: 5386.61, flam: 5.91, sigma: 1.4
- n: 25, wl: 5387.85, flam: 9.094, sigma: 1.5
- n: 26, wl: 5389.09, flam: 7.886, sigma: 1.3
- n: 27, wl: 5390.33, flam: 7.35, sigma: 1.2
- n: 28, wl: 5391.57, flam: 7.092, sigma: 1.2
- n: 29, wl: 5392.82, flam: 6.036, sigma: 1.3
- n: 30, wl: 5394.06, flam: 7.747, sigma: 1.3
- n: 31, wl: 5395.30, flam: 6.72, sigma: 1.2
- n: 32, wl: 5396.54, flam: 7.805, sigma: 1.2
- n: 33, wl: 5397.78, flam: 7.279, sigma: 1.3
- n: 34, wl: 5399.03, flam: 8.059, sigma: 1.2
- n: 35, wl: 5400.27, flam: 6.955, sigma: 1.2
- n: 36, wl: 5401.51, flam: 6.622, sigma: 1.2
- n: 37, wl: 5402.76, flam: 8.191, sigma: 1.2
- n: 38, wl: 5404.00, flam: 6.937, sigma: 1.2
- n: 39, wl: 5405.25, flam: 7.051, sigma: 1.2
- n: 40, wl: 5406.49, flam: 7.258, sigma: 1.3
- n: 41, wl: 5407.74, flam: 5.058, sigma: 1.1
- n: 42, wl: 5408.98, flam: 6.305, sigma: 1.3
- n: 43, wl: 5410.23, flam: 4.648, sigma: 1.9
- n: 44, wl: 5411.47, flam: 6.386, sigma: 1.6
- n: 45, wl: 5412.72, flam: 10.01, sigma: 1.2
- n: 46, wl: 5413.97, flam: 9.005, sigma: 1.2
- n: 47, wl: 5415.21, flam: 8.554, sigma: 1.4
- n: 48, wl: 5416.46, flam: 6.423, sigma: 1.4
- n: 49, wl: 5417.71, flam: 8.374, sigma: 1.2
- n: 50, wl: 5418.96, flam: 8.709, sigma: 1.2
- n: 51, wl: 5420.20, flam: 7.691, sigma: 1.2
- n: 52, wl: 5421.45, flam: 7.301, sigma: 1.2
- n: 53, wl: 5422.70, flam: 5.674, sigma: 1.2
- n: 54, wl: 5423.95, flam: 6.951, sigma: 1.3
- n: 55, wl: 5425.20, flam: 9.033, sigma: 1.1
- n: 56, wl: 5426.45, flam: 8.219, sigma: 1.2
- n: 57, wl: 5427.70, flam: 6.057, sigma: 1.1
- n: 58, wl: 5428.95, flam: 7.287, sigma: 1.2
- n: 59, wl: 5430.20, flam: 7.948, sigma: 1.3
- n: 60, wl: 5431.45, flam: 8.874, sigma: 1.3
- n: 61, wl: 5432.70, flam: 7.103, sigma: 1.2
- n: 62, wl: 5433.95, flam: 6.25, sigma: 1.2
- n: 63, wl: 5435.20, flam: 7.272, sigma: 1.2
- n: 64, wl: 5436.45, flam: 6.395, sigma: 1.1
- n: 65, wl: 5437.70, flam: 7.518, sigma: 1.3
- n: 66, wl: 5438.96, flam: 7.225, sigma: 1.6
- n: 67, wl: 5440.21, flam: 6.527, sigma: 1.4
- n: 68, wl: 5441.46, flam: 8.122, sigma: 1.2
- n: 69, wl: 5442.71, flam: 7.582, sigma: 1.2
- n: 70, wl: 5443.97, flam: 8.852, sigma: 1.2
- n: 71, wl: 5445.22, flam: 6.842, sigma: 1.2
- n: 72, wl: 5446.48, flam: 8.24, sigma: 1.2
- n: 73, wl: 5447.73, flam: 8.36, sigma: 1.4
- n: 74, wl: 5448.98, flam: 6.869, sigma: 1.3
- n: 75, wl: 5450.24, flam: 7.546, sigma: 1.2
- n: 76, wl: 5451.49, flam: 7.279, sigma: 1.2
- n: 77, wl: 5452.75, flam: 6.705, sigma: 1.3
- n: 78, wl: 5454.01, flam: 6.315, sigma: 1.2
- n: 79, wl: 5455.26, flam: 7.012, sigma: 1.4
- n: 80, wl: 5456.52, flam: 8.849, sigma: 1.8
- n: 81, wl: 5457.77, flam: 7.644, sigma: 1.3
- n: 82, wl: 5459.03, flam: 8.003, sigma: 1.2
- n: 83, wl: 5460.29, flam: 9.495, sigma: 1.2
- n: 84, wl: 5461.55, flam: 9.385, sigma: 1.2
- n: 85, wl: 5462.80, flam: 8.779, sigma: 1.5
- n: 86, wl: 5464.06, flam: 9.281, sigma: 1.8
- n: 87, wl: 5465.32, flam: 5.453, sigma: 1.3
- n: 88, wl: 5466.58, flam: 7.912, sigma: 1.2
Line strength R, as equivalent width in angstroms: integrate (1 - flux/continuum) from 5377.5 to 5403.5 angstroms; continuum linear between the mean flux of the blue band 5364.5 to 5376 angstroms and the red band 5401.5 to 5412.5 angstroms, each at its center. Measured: -4.06 angstroms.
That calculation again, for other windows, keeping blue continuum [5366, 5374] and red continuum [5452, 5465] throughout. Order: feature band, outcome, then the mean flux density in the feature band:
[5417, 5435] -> 0.1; 7.52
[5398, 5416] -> 0.1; 7.21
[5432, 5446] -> 0.9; 7.26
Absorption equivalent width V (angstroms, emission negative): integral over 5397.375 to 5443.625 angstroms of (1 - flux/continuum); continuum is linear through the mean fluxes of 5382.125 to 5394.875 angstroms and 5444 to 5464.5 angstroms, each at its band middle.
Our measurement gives 2.5 angstroms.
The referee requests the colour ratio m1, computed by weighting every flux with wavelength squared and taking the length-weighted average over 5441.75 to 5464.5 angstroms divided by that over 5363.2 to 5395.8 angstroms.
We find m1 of 1.10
